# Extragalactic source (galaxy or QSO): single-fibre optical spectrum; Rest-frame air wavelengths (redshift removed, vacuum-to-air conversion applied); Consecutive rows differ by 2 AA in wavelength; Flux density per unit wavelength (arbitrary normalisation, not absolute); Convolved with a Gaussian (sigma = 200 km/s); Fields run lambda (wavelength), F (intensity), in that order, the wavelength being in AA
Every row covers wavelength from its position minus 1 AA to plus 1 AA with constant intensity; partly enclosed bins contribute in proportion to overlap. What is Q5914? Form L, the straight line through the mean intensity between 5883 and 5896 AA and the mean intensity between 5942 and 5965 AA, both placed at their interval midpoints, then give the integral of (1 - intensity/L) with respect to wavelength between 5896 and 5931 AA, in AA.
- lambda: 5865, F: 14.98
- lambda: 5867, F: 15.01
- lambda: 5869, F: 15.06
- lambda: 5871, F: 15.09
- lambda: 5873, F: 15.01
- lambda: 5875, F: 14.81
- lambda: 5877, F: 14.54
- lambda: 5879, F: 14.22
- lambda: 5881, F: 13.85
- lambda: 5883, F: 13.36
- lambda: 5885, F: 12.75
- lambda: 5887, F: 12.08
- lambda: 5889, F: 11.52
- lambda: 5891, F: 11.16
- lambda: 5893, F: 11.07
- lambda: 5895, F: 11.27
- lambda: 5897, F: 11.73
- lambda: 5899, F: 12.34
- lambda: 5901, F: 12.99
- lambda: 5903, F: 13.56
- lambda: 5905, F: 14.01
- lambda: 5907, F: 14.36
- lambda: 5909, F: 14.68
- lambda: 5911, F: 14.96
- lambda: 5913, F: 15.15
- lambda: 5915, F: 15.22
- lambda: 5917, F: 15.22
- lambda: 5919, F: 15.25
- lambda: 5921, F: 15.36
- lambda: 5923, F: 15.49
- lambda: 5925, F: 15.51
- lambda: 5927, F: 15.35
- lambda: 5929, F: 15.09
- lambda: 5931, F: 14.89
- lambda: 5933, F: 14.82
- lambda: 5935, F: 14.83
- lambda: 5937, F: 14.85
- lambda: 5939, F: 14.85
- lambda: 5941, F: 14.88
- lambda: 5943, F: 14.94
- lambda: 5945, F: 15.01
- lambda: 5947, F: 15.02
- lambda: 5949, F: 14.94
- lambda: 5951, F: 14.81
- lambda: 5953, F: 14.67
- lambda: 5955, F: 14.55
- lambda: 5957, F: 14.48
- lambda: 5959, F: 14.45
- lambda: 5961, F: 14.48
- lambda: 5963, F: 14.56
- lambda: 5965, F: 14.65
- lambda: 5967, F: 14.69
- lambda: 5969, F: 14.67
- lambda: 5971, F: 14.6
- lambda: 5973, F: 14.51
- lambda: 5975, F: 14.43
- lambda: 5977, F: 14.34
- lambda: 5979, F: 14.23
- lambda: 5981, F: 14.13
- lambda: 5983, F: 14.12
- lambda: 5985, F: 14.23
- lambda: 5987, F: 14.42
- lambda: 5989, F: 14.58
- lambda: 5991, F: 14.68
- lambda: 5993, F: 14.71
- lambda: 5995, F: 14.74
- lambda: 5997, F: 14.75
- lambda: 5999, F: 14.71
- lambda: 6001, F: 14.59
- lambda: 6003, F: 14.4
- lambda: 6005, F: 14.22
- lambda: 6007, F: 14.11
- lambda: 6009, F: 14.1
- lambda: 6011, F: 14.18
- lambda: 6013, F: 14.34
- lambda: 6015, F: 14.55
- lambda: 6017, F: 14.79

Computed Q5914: -4.4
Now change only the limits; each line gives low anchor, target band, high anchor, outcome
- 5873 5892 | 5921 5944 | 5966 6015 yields -2.1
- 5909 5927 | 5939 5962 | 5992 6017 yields 0.3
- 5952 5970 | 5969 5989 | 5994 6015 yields 0.2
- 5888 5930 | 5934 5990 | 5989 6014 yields -1.6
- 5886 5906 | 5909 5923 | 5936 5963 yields -2.2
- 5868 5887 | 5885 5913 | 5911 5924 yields 3.7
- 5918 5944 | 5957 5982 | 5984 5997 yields 0.5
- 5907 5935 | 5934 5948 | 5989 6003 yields 0.1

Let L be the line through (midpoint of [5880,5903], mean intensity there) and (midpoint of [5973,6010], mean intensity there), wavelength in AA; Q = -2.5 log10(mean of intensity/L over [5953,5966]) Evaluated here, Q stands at -0.06 mag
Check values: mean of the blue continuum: 12.3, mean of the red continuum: 14.4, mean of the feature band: 14.5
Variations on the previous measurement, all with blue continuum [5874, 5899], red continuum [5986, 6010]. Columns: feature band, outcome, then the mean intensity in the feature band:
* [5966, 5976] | -0.04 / 14.6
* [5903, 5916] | -0.12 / 14.6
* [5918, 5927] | -0.16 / 15.4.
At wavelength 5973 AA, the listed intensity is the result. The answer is 14.51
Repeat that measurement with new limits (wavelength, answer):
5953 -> 14.67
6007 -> 14.11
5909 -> 14.68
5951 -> 14.81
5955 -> 14.55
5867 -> 15.01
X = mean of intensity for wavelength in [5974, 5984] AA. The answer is 14.2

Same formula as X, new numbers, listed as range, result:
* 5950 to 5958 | 14.6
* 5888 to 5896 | 11.3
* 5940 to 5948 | 15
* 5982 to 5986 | 14.2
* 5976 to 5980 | 14.3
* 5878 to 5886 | 13.5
